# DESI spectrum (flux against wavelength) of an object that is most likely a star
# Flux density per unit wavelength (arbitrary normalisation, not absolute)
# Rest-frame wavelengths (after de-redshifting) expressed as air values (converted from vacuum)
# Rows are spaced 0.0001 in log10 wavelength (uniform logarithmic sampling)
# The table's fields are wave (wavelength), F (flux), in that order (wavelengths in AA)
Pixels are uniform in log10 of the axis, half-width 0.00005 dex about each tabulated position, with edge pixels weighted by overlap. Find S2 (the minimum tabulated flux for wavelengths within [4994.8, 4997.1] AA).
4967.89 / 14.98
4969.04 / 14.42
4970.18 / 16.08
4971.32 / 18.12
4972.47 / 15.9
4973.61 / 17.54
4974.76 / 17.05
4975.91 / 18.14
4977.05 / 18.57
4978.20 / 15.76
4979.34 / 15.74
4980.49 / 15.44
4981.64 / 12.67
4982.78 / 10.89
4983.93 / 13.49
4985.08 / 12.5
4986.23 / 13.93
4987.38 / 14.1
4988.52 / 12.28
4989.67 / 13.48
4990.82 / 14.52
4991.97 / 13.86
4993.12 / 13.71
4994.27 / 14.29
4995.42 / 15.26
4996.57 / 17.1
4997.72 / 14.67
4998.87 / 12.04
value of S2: 15.26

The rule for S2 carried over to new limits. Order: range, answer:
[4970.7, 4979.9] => 15.74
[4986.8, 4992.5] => 12.28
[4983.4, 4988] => 12.5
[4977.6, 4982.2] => 12.67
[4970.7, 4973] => 15.9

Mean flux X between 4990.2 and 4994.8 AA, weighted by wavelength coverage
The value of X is 14.1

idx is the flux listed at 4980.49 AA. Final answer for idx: 15.44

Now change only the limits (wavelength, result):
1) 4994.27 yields 14.29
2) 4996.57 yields 17.1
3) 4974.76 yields 17.05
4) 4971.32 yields 18.12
